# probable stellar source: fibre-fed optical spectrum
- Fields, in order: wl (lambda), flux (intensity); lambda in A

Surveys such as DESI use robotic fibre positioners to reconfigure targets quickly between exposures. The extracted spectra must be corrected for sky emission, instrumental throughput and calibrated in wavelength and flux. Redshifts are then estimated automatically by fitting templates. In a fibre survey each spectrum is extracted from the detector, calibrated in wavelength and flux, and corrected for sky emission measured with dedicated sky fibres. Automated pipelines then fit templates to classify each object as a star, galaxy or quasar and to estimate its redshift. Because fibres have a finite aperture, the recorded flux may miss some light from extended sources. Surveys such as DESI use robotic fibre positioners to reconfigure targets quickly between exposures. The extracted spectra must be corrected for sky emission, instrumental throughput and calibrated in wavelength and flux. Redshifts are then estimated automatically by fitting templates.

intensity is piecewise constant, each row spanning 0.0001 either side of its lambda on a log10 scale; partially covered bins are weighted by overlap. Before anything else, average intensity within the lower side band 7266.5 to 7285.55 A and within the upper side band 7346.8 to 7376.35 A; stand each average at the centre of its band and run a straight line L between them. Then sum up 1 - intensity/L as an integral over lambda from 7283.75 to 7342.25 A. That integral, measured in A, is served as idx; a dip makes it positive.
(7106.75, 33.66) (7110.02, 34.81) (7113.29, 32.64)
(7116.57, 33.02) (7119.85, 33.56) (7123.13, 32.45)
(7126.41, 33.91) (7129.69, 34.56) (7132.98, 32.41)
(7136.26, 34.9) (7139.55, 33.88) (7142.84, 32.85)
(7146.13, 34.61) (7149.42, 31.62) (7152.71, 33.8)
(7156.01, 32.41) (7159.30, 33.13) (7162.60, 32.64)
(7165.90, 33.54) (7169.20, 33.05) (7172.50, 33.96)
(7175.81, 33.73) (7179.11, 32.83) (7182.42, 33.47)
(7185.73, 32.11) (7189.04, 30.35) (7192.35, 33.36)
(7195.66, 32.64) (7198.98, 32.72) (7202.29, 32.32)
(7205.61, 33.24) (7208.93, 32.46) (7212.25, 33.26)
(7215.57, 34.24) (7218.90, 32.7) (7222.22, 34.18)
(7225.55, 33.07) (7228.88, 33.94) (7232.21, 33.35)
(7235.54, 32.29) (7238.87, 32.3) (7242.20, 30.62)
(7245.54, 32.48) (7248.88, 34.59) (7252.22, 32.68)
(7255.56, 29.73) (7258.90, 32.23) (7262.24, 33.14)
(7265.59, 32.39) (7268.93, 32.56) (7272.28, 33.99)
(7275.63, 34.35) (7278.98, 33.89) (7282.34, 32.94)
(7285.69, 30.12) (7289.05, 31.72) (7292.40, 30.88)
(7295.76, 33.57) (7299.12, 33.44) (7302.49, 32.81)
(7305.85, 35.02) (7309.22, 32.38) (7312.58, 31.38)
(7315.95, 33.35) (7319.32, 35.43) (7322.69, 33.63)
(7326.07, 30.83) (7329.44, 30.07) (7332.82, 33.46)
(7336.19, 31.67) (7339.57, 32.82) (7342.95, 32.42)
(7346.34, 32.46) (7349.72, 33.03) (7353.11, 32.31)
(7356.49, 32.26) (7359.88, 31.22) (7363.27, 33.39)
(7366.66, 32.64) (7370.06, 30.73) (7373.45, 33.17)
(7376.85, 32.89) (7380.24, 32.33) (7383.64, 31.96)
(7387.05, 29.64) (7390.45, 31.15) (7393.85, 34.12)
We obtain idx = 0.6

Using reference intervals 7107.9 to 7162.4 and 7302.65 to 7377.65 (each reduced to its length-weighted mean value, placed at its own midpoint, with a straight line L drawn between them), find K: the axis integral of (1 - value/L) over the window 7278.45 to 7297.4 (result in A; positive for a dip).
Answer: 0.4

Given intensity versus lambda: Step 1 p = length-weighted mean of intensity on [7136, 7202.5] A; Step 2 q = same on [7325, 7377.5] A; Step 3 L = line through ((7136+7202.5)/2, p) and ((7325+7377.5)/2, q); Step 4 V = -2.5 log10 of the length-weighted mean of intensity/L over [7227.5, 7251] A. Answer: -0.002 mag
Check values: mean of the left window 33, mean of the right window 32.2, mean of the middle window 32.8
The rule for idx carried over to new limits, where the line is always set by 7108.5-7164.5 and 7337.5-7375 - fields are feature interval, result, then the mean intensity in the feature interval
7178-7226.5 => 0.3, 32.9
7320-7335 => 0.1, 32.2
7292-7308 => -0.3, 33.3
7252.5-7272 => 0.4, 32.2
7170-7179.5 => -0.1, 33.6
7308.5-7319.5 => -0.1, 32.9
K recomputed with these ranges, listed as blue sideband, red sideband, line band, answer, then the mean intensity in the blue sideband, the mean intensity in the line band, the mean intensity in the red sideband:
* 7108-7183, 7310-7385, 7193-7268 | 0.5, 33.4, 32.8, 32.4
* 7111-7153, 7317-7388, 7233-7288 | 0.4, 33.4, 32.5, 32.3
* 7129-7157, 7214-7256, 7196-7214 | 0.1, 33.4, 32.8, 32.9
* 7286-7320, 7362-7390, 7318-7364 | -0.1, 32.8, 32.5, 32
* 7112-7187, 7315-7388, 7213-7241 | -0.2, 33.3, 33.2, 32.4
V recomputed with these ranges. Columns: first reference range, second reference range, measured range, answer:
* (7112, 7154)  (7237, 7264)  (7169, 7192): 0.00 mag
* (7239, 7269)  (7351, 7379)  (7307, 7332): -0.01 mag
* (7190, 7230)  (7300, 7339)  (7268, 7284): -0.02 mag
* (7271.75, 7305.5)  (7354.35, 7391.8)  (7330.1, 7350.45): -0.01 mag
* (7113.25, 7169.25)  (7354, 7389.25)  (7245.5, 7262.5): 0.01 mag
